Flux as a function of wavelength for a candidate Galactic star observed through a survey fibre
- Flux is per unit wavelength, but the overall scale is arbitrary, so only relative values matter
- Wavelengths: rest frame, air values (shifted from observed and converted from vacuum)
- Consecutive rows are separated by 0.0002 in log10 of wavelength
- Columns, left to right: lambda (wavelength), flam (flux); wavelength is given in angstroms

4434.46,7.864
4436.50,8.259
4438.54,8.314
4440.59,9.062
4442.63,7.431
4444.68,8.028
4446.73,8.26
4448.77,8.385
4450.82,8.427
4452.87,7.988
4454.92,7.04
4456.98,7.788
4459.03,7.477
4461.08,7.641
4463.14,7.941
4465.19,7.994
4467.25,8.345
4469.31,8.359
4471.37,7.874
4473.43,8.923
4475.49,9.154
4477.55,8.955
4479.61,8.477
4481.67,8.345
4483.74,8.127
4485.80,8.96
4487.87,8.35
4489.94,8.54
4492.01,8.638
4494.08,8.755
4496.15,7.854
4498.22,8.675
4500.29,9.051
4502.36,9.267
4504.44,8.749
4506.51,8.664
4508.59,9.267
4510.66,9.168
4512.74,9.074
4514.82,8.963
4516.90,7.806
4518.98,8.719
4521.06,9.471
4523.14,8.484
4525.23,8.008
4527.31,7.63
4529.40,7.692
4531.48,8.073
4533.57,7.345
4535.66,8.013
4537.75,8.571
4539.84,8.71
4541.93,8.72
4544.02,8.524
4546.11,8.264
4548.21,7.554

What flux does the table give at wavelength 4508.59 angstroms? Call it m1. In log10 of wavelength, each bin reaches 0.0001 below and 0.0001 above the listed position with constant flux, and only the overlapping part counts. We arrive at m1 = 9.267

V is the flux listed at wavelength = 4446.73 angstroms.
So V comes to 8.26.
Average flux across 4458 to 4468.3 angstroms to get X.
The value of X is 7.88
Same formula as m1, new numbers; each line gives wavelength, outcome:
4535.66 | 8.013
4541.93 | 8.72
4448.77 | 8.385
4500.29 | 9.051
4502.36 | 9.267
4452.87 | 7.988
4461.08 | 7.641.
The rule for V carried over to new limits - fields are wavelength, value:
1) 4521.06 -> 9.471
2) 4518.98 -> 8.719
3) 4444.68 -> 8.028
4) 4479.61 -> 8.477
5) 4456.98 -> 7.788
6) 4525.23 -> 8.008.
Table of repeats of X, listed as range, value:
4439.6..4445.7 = 8.17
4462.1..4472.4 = 8.1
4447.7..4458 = 7.93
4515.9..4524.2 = 8.62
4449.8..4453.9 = 8.21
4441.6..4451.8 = 8.11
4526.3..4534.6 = 7.68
